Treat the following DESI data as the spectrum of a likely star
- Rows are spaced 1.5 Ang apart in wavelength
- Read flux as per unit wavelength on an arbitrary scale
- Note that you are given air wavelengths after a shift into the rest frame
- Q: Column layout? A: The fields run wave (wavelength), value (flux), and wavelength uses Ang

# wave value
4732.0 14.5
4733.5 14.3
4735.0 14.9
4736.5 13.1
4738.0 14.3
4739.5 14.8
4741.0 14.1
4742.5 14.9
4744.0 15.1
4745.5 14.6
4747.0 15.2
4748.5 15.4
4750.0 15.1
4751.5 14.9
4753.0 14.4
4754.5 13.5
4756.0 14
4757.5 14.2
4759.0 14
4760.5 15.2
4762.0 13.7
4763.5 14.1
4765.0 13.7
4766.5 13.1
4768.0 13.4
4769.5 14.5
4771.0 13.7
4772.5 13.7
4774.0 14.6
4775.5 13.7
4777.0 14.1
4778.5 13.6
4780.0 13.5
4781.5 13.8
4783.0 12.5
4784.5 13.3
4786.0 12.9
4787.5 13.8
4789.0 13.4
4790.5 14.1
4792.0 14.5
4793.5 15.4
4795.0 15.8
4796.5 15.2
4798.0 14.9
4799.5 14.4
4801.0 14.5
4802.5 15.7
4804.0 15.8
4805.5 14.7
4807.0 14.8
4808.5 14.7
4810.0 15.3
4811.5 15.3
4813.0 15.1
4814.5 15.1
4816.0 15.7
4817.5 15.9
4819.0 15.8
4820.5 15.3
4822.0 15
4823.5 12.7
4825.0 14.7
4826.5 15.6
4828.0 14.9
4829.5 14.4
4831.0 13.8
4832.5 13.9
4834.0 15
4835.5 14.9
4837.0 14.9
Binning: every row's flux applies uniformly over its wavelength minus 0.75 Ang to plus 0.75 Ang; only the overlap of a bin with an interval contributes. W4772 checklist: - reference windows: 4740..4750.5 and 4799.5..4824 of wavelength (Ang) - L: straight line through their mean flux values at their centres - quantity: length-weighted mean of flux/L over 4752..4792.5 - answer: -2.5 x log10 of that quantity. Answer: 0.09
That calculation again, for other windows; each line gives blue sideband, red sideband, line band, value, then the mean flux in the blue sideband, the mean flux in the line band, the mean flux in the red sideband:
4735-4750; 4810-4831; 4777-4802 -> 0.06 mag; 14.7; 14.1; 15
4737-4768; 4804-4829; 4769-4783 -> 0.06 mag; 14.4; 13.8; 15.1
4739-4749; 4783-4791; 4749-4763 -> 0.01 mag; 14.9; 14.3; 13.4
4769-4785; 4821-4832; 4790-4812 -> -0.07 mag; 13.7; 15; 14.5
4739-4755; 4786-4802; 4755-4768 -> 0.06 mag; 14.7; 14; 14.5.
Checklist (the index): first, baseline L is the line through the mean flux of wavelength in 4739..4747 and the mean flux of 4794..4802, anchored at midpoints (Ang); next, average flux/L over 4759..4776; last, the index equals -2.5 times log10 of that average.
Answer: 0.07 mag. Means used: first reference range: 14.7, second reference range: 15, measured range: 14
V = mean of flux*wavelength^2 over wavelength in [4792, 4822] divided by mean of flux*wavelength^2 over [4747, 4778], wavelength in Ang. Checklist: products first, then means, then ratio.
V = 1.09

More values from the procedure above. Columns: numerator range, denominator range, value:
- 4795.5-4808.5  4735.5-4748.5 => 1.06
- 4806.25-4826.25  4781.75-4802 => 1.07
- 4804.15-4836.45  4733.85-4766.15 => 1.06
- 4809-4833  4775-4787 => 1.13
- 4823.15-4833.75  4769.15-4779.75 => 1.05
